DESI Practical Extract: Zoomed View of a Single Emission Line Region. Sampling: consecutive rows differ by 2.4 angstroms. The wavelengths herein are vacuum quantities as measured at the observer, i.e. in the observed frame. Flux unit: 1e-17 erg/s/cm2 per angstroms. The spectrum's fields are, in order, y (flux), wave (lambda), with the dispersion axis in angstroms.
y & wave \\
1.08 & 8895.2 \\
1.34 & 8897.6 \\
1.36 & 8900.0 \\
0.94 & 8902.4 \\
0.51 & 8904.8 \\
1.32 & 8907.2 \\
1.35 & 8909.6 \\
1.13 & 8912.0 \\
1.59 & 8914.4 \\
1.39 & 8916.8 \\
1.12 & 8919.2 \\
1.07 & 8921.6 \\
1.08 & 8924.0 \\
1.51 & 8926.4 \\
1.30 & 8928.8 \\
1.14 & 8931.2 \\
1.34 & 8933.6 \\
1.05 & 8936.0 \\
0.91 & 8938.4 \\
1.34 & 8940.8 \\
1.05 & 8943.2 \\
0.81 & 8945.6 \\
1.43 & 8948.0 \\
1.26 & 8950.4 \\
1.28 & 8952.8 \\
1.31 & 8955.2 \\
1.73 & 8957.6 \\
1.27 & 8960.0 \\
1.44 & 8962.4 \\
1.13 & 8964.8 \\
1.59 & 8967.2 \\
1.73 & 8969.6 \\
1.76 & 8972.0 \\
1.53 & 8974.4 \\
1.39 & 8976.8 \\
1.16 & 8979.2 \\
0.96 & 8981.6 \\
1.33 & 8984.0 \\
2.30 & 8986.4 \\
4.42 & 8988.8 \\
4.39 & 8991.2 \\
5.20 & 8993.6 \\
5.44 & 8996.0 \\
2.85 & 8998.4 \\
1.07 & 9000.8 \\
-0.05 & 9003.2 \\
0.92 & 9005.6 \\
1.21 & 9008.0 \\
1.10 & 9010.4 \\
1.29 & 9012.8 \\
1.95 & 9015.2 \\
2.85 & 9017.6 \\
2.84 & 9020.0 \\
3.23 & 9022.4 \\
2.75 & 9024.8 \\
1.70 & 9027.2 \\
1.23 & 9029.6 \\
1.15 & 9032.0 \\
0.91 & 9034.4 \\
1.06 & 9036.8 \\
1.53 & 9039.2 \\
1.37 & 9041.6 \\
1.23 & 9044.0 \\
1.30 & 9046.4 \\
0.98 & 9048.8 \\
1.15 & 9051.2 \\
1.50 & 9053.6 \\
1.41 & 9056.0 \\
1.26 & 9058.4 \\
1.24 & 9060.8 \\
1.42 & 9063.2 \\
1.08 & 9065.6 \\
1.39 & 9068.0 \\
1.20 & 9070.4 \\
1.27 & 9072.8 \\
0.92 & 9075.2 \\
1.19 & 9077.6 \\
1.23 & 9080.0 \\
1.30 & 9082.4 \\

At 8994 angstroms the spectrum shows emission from H-alpha 6563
